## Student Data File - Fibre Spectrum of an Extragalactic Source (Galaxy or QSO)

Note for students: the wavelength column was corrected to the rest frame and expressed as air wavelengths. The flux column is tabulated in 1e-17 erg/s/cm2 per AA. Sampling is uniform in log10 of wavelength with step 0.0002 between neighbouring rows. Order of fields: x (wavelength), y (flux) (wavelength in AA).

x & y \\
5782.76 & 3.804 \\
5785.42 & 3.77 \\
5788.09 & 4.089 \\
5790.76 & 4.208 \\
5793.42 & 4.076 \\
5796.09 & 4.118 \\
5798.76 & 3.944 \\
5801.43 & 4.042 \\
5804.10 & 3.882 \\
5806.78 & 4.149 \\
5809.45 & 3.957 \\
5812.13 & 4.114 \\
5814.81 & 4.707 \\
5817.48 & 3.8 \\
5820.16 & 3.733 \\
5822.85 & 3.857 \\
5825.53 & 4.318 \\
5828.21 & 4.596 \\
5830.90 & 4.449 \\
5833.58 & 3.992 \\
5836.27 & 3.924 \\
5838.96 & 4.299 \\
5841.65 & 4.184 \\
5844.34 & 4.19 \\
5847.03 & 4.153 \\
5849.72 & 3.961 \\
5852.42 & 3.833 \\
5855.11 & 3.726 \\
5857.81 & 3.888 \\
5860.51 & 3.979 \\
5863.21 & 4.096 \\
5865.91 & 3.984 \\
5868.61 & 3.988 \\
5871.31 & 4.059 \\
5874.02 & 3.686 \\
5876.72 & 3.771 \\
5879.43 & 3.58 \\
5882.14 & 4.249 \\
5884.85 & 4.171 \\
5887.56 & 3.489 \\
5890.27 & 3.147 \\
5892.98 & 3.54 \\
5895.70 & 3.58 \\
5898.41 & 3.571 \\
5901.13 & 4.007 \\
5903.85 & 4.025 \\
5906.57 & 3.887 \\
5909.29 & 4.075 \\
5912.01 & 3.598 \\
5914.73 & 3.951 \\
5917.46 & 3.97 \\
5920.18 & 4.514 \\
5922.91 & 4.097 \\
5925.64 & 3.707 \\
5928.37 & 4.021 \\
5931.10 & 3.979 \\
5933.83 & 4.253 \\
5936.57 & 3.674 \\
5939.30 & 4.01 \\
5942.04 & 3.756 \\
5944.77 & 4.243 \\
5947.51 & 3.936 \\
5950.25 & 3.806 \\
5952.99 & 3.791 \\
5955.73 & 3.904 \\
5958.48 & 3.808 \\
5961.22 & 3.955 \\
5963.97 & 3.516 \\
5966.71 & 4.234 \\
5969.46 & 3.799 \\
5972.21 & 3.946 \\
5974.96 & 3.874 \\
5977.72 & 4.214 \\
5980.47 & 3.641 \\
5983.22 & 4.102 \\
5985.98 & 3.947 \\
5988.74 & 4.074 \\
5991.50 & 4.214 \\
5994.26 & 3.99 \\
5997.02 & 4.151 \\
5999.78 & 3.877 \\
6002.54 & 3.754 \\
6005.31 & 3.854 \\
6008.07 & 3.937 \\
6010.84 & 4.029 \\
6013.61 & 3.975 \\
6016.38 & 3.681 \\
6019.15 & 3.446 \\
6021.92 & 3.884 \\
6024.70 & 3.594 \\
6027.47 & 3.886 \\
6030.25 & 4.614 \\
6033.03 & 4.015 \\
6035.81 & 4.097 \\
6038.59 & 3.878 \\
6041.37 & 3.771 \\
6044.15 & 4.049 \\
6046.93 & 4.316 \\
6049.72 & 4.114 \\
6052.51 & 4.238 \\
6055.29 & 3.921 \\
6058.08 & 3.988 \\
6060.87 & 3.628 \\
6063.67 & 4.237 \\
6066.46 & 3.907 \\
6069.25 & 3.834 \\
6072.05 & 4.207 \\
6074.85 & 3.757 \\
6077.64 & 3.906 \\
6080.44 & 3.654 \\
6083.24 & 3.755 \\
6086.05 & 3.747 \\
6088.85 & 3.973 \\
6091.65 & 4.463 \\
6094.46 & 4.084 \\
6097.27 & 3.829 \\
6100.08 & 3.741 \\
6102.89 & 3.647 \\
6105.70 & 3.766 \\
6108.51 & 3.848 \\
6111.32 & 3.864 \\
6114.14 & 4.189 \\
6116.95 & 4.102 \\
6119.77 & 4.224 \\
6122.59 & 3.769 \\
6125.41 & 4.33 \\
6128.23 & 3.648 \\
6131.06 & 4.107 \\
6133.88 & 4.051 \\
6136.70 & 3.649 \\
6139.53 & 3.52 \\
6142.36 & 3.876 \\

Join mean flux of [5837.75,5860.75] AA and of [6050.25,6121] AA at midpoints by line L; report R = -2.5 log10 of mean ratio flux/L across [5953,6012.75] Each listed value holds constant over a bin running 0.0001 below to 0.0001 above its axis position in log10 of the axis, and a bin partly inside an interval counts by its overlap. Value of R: 0.01 mag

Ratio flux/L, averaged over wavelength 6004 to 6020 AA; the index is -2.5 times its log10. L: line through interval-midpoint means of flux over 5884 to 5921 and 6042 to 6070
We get 0.04 mag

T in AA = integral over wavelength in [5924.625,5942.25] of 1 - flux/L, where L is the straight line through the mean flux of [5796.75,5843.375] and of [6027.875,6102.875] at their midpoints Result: 0.5 AA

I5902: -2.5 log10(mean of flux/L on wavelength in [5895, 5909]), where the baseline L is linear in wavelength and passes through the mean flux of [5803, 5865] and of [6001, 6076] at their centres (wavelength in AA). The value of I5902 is 0.05 mag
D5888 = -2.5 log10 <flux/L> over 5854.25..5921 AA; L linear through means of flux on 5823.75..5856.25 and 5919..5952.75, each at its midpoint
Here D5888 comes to 0.06 mag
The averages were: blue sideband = 4.13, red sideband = 3.99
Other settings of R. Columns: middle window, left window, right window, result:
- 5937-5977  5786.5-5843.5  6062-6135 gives 0.036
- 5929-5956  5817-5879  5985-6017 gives 0.012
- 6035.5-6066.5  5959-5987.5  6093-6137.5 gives -0.024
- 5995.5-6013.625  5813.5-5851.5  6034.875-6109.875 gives 0.016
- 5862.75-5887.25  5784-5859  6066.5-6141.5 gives 0.030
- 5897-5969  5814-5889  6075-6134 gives 0.016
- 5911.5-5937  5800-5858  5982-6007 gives 0.009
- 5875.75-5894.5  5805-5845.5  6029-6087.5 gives 0.112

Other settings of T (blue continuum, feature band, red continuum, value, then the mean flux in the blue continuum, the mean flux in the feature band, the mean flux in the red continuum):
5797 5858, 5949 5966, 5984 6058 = 0.8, 4.08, 3.81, 3.97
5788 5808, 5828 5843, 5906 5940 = -0.7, 4.06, 4.21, 3.98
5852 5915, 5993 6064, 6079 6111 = -1.9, 3.83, 3.95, 3.86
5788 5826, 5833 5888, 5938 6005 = 0.7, 4.06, 3.97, 3.94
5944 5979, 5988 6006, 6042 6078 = -0.2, 3.92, 3.99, 4.01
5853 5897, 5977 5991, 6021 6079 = -0.3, 3.81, 4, 3.99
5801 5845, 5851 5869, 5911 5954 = 0.7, 4.13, 3.92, 3.96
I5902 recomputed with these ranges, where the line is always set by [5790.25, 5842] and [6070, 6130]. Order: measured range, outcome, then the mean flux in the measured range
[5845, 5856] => 0.04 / 3.95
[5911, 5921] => 0.01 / 4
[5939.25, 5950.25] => 0.02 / 3.96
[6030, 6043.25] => -0.02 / 4.03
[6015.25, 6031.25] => 0.04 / 3.84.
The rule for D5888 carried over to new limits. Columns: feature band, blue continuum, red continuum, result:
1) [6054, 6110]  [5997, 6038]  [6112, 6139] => 0.02 mag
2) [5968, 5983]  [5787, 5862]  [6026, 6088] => 0.03 mag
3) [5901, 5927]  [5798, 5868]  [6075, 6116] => 0.01 mag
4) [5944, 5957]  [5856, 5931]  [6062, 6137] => -0.01 mag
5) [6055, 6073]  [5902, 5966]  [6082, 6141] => -0.01 mag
